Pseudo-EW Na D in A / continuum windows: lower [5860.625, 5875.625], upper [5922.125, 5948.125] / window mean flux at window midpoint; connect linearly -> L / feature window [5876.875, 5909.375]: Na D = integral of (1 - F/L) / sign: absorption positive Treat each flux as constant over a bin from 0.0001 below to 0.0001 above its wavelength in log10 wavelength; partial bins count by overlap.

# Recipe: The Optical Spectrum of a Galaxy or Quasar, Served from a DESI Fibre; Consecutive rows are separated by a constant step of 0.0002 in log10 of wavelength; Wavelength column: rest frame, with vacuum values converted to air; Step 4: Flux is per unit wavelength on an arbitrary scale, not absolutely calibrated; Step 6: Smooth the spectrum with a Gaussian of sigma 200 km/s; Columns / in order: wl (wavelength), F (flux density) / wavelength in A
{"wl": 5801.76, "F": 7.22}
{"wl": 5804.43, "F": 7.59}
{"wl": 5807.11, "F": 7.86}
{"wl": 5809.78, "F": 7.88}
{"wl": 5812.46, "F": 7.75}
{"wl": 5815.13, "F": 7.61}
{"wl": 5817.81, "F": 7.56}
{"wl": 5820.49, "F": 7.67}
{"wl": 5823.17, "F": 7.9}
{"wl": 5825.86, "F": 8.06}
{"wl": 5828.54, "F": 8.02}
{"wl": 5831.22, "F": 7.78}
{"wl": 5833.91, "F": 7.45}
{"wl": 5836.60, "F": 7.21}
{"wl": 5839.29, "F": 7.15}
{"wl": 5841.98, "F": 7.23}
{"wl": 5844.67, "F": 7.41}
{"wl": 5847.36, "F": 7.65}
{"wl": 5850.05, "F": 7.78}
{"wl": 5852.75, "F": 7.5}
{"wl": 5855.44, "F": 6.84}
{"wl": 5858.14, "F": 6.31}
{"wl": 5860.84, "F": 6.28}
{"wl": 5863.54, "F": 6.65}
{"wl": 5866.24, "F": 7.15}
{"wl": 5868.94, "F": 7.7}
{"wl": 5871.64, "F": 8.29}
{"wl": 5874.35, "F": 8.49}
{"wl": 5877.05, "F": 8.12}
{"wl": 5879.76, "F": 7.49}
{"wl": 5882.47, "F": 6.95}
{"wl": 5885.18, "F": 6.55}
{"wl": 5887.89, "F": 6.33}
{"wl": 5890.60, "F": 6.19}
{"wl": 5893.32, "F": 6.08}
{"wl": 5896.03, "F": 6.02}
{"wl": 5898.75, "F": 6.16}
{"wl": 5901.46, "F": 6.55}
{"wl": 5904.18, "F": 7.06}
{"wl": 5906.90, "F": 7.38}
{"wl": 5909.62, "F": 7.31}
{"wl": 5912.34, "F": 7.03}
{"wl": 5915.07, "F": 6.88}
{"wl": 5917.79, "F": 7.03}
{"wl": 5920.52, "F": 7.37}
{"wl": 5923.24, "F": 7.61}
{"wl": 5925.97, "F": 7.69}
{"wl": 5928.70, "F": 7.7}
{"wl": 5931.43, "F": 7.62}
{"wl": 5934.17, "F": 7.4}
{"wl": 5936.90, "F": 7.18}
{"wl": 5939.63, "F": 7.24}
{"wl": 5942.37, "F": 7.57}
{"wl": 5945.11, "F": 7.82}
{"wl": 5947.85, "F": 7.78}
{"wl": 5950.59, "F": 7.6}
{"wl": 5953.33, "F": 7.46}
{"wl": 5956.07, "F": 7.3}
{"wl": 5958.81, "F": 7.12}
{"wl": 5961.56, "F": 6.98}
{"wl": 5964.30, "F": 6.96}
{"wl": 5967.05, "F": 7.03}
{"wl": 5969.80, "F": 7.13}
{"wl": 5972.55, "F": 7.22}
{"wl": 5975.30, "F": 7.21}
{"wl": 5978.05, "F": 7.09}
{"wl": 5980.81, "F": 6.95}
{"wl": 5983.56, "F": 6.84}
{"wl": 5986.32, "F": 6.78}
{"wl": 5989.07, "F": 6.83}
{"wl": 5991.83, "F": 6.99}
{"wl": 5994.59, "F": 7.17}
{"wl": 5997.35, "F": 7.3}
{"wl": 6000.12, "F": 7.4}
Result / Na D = 3.5 A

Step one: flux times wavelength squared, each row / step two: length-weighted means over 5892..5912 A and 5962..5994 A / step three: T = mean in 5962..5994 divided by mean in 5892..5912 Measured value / 1.08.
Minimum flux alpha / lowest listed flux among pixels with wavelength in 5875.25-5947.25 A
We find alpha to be 6.02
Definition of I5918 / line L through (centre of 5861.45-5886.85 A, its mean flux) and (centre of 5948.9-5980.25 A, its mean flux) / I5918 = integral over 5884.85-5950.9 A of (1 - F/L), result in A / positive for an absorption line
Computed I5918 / 2.1 A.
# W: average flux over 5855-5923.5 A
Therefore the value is 6.99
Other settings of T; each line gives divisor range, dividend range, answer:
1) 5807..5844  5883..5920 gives 0.90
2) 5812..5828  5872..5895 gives 0.93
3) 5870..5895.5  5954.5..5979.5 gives 1.03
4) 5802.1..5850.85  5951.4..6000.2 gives 0.98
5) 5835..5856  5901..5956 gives 1.03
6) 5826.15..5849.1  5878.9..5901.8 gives 0.87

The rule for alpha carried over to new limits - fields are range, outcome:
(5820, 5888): 6.28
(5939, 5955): 7.24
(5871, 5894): 6.08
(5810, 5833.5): 7.56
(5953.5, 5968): 6.96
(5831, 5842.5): 7.15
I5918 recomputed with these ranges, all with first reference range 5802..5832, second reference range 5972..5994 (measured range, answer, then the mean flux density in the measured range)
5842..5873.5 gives 1.35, 7.25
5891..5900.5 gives 1.65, 6.12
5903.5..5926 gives 0.20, 7.24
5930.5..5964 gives -1.16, 7.4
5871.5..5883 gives -0.62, 7.89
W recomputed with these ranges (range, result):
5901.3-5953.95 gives 7.38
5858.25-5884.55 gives 7.38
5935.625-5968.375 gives 7.34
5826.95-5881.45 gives 7.43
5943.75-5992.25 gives 7.18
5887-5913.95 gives 6.62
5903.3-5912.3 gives 7.23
